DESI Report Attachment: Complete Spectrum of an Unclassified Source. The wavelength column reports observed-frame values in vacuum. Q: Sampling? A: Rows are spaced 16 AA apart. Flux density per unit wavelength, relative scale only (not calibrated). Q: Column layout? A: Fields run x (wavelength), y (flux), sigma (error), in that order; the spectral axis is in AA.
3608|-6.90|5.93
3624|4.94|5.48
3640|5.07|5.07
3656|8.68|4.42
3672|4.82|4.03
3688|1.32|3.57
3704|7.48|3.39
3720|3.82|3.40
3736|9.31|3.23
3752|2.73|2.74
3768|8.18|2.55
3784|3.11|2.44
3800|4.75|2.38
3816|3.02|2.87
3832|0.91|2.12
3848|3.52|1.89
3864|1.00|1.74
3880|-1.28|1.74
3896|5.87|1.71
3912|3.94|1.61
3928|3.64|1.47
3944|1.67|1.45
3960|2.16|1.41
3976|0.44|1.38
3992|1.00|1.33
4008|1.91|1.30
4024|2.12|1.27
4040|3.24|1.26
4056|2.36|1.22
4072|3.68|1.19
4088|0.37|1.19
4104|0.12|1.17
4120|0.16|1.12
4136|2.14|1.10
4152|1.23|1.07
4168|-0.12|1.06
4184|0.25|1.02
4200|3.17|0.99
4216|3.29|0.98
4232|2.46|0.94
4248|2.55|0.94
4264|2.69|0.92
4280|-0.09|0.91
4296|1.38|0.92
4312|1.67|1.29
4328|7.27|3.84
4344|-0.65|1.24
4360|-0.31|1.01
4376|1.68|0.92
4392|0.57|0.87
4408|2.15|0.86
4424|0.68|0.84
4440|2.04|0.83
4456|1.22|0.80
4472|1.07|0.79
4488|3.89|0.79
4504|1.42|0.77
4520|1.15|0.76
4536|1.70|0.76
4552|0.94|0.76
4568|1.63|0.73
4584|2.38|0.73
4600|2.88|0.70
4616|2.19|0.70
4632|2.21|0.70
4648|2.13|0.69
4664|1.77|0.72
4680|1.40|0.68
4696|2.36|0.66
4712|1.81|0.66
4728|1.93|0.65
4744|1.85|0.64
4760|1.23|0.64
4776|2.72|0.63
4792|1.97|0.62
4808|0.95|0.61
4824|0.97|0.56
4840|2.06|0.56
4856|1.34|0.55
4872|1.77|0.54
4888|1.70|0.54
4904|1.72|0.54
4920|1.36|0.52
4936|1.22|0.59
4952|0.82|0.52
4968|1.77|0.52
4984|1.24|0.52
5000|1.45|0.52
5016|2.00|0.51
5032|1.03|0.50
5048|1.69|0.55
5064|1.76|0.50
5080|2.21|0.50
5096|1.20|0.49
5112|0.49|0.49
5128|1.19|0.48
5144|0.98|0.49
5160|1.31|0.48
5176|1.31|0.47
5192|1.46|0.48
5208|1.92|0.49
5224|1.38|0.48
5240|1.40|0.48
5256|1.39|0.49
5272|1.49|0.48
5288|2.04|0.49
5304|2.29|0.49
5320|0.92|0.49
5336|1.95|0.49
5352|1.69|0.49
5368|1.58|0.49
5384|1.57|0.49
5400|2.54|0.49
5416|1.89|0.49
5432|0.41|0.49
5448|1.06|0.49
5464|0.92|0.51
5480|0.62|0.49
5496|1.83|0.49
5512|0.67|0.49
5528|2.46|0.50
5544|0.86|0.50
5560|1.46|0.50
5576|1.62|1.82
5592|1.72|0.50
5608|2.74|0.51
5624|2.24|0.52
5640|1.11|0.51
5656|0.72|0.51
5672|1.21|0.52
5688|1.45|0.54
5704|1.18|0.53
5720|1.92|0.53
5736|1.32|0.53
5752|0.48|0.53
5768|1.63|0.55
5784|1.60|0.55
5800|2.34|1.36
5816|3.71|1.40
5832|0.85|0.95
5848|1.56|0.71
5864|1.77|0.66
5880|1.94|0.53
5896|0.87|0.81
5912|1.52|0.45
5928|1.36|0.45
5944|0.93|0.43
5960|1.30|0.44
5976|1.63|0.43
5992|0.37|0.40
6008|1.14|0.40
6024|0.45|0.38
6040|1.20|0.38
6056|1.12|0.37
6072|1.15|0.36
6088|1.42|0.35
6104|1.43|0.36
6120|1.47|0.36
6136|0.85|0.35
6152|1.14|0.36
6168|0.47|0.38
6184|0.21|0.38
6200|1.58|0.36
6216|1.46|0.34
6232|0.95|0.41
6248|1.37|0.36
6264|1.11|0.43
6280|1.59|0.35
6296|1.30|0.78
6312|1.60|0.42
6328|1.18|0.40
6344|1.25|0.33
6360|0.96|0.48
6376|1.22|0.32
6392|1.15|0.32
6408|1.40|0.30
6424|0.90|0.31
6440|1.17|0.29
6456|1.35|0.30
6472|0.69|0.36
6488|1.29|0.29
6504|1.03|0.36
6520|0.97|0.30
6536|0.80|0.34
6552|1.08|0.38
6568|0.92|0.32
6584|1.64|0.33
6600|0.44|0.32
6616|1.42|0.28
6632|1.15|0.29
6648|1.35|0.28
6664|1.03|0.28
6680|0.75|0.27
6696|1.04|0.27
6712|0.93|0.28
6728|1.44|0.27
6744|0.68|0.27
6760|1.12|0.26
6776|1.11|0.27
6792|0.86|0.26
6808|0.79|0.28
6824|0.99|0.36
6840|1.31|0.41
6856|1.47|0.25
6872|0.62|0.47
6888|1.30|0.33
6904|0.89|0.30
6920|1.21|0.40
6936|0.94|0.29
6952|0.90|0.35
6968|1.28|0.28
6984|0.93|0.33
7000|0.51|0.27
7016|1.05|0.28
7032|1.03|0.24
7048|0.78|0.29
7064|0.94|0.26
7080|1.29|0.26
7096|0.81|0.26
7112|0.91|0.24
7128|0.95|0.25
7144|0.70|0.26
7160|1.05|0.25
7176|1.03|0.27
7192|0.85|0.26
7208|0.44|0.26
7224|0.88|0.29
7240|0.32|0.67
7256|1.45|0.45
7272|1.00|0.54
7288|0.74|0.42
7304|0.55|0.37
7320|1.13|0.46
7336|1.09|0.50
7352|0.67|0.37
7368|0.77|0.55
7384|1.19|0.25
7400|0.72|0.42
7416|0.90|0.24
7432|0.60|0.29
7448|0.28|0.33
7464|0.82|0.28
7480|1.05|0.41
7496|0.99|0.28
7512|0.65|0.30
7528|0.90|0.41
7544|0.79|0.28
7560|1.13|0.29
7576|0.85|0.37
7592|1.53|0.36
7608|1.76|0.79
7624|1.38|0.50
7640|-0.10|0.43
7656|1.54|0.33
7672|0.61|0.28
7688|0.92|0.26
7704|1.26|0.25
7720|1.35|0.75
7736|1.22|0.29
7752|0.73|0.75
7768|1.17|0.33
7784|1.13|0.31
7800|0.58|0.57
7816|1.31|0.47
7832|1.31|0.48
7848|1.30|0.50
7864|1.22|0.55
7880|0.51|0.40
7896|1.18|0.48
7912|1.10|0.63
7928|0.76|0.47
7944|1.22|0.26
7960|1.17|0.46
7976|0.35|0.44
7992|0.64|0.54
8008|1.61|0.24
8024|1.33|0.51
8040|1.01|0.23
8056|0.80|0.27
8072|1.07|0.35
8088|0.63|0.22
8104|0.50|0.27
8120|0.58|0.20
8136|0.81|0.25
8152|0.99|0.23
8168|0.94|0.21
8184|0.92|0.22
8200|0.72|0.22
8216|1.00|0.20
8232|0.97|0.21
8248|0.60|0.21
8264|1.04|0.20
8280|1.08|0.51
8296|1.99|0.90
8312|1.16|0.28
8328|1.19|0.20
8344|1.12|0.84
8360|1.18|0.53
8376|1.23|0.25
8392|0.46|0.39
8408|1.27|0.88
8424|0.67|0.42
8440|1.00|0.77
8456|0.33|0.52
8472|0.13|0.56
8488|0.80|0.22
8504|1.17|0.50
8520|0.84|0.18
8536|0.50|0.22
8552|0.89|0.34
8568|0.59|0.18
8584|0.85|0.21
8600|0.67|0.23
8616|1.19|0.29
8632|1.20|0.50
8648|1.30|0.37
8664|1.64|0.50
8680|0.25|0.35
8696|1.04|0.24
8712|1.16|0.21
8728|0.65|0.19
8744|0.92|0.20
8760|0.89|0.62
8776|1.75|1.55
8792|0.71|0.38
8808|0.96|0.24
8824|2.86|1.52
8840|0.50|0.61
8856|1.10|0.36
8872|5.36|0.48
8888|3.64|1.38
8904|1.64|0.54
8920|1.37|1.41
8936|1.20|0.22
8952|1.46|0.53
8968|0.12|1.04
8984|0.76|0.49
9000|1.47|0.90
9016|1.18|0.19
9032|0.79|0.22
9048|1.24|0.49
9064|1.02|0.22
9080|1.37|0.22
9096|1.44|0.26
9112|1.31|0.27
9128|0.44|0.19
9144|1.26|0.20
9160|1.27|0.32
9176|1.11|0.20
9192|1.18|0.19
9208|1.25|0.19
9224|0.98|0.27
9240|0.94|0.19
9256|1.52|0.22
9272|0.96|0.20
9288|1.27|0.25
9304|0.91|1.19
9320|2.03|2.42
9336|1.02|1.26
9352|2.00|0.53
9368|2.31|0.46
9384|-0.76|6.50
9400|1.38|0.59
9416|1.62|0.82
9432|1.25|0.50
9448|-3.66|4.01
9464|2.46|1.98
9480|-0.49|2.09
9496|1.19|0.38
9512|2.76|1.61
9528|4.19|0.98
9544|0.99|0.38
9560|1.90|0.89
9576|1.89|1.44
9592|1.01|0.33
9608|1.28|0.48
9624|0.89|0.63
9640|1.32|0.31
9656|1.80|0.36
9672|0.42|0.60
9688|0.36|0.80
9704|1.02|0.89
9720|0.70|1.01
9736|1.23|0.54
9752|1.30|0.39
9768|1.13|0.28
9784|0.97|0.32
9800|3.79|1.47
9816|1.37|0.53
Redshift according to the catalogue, 1.381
